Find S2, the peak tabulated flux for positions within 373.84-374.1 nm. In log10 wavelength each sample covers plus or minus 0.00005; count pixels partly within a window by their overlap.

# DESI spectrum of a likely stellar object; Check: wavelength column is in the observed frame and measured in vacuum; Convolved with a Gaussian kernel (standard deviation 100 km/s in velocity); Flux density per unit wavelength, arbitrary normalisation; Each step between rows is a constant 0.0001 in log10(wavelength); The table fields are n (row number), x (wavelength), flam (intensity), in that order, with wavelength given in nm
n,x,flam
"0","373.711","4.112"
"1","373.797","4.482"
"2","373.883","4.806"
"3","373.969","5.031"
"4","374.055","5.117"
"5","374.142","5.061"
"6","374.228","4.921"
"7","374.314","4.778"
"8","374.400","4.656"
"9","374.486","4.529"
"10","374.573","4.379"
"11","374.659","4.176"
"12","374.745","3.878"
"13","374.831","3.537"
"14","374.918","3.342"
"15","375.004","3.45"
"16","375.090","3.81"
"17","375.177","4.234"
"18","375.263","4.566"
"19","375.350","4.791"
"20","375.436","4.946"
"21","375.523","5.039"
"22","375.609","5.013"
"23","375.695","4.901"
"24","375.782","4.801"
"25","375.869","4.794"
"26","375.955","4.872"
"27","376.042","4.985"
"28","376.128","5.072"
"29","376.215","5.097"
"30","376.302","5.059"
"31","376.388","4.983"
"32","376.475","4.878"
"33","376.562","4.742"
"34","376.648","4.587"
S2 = 5.117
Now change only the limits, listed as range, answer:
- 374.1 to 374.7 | 5.061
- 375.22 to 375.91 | 5.039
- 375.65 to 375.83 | 4.901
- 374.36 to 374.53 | 4.656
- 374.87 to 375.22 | 4.234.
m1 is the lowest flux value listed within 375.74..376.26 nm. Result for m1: 4.794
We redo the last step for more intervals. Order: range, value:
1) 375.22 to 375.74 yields 4.566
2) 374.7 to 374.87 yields 3.537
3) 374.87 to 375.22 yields 3.342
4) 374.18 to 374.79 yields 3.878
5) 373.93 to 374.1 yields 5.031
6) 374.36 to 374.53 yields 4.529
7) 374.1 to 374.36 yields 4.778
